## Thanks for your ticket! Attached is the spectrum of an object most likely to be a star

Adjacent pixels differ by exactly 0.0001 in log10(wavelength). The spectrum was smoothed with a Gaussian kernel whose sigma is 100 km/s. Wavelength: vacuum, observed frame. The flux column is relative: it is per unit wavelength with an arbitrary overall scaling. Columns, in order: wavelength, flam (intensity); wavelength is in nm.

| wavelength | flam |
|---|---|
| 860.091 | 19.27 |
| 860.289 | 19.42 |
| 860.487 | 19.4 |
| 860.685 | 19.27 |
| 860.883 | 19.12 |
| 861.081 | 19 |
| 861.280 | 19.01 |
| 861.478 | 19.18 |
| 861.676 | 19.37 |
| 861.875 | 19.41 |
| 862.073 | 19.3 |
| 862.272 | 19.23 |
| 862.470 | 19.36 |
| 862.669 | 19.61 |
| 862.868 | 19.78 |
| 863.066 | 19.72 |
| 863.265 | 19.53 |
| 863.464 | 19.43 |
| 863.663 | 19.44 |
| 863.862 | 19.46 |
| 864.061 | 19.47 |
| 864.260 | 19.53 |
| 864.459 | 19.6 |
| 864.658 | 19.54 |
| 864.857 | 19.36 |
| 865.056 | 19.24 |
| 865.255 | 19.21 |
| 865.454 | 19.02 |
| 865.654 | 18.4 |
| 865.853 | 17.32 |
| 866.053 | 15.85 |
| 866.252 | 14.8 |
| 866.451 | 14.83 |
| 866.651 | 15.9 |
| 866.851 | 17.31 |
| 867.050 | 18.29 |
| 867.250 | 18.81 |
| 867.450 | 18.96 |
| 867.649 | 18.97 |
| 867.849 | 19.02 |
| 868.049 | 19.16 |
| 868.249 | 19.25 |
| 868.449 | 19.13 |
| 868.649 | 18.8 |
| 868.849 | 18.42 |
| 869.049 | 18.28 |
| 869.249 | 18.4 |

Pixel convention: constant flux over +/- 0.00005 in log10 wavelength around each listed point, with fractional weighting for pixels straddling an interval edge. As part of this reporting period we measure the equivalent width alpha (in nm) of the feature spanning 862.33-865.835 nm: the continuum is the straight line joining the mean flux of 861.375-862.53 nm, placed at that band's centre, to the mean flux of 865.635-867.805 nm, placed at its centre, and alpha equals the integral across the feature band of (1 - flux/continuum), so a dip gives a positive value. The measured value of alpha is -0.184 nm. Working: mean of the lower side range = 19.3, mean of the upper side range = 17.2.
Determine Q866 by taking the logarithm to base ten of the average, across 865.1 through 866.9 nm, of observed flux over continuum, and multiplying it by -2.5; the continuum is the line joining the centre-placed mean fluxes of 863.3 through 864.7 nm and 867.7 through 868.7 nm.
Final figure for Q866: 0.14 mag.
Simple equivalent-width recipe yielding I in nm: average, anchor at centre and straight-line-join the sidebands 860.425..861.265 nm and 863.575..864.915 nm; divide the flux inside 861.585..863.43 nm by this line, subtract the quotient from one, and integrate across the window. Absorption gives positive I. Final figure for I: -0.015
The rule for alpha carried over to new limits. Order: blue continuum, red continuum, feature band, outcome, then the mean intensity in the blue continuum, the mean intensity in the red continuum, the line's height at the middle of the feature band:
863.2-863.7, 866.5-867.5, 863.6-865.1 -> -0.038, 19.5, 17.6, 19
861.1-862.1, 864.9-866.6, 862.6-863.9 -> -0.076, 19.2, 17.4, 18.5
